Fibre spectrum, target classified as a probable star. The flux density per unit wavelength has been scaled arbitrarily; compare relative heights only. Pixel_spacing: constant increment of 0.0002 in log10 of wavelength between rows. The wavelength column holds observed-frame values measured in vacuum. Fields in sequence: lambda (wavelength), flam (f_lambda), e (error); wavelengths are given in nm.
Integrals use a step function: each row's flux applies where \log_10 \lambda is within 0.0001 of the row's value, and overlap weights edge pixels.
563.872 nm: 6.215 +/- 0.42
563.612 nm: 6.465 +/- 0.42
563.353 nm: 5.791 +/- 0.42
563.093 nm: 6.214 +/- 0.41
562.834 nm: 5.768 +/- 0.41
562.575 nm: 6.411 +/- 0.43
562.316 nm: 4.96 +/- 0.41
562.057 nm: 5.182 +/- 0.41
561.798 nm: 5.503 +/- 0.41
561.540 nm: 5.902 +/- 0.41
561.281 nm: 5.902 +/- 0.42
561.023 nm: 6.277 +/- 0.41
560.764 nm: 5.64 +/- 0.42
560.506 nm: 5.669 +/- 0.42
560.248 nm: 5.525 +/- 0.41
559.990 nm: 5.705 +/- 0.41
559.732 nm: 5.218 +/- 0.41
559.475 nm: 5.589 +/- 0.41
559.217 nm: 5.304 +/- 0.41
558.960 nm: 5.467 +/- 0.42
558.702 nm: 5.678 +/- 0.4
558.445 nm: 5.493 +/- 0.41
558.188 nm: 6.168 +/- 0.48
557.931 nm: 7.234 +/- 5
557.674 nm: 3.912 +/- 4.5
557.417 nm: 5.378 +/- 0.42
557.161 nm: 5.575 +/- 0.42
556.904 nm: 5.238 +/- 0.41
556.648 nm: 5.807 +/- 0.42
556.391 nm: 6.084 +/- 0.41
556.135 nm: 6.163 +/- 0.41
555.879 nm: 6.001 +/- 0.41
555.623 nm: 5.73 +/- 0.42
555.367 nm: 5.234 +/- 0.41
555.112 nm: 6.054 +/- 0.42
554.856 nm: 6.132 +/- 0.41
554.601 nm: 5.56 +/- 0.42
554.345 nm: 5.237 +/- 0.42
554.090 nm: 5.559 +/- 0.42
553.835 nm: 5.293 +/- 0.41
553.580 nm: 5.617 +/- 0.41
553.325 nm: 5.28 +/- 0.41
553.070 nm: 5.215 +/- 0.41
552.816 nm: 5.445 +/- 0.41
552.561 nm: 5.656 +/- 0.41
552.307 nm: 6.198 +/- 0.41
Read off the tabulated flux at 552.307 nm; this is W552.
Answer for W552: 6.198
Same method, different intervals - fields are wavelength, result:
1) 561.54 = 5.902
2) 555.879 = 6.001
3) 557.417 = 5.378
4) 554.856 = 6.132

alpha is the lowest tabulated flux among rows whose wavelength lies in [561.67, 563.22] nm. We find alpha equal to 4.96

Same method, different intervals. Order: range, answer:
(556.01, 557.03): 5.238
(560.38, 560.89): 5.64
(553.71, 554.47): 5.237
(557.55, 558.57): 3.912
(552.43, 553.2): 5.215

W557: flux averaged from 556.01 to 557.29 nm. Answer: 5.77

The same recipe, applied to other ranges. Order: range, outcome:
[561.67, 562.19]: 5.34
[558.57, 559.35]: 5.48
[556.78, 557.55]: 5.39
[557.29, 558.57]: 5.64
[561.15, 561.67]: 5.91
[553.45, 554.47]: 5.43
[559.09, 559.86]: 5.37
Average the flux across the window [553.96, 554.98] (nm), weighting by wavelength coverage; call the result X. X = 5.62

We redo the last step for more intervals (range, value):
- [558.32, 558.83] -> 5.59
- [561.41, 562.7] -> 5.59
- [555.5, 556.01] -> 5.87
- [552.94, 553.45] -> 5.25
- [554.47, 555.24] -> 5.91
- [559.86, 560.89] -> 5.63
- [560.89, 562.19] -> 5.75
